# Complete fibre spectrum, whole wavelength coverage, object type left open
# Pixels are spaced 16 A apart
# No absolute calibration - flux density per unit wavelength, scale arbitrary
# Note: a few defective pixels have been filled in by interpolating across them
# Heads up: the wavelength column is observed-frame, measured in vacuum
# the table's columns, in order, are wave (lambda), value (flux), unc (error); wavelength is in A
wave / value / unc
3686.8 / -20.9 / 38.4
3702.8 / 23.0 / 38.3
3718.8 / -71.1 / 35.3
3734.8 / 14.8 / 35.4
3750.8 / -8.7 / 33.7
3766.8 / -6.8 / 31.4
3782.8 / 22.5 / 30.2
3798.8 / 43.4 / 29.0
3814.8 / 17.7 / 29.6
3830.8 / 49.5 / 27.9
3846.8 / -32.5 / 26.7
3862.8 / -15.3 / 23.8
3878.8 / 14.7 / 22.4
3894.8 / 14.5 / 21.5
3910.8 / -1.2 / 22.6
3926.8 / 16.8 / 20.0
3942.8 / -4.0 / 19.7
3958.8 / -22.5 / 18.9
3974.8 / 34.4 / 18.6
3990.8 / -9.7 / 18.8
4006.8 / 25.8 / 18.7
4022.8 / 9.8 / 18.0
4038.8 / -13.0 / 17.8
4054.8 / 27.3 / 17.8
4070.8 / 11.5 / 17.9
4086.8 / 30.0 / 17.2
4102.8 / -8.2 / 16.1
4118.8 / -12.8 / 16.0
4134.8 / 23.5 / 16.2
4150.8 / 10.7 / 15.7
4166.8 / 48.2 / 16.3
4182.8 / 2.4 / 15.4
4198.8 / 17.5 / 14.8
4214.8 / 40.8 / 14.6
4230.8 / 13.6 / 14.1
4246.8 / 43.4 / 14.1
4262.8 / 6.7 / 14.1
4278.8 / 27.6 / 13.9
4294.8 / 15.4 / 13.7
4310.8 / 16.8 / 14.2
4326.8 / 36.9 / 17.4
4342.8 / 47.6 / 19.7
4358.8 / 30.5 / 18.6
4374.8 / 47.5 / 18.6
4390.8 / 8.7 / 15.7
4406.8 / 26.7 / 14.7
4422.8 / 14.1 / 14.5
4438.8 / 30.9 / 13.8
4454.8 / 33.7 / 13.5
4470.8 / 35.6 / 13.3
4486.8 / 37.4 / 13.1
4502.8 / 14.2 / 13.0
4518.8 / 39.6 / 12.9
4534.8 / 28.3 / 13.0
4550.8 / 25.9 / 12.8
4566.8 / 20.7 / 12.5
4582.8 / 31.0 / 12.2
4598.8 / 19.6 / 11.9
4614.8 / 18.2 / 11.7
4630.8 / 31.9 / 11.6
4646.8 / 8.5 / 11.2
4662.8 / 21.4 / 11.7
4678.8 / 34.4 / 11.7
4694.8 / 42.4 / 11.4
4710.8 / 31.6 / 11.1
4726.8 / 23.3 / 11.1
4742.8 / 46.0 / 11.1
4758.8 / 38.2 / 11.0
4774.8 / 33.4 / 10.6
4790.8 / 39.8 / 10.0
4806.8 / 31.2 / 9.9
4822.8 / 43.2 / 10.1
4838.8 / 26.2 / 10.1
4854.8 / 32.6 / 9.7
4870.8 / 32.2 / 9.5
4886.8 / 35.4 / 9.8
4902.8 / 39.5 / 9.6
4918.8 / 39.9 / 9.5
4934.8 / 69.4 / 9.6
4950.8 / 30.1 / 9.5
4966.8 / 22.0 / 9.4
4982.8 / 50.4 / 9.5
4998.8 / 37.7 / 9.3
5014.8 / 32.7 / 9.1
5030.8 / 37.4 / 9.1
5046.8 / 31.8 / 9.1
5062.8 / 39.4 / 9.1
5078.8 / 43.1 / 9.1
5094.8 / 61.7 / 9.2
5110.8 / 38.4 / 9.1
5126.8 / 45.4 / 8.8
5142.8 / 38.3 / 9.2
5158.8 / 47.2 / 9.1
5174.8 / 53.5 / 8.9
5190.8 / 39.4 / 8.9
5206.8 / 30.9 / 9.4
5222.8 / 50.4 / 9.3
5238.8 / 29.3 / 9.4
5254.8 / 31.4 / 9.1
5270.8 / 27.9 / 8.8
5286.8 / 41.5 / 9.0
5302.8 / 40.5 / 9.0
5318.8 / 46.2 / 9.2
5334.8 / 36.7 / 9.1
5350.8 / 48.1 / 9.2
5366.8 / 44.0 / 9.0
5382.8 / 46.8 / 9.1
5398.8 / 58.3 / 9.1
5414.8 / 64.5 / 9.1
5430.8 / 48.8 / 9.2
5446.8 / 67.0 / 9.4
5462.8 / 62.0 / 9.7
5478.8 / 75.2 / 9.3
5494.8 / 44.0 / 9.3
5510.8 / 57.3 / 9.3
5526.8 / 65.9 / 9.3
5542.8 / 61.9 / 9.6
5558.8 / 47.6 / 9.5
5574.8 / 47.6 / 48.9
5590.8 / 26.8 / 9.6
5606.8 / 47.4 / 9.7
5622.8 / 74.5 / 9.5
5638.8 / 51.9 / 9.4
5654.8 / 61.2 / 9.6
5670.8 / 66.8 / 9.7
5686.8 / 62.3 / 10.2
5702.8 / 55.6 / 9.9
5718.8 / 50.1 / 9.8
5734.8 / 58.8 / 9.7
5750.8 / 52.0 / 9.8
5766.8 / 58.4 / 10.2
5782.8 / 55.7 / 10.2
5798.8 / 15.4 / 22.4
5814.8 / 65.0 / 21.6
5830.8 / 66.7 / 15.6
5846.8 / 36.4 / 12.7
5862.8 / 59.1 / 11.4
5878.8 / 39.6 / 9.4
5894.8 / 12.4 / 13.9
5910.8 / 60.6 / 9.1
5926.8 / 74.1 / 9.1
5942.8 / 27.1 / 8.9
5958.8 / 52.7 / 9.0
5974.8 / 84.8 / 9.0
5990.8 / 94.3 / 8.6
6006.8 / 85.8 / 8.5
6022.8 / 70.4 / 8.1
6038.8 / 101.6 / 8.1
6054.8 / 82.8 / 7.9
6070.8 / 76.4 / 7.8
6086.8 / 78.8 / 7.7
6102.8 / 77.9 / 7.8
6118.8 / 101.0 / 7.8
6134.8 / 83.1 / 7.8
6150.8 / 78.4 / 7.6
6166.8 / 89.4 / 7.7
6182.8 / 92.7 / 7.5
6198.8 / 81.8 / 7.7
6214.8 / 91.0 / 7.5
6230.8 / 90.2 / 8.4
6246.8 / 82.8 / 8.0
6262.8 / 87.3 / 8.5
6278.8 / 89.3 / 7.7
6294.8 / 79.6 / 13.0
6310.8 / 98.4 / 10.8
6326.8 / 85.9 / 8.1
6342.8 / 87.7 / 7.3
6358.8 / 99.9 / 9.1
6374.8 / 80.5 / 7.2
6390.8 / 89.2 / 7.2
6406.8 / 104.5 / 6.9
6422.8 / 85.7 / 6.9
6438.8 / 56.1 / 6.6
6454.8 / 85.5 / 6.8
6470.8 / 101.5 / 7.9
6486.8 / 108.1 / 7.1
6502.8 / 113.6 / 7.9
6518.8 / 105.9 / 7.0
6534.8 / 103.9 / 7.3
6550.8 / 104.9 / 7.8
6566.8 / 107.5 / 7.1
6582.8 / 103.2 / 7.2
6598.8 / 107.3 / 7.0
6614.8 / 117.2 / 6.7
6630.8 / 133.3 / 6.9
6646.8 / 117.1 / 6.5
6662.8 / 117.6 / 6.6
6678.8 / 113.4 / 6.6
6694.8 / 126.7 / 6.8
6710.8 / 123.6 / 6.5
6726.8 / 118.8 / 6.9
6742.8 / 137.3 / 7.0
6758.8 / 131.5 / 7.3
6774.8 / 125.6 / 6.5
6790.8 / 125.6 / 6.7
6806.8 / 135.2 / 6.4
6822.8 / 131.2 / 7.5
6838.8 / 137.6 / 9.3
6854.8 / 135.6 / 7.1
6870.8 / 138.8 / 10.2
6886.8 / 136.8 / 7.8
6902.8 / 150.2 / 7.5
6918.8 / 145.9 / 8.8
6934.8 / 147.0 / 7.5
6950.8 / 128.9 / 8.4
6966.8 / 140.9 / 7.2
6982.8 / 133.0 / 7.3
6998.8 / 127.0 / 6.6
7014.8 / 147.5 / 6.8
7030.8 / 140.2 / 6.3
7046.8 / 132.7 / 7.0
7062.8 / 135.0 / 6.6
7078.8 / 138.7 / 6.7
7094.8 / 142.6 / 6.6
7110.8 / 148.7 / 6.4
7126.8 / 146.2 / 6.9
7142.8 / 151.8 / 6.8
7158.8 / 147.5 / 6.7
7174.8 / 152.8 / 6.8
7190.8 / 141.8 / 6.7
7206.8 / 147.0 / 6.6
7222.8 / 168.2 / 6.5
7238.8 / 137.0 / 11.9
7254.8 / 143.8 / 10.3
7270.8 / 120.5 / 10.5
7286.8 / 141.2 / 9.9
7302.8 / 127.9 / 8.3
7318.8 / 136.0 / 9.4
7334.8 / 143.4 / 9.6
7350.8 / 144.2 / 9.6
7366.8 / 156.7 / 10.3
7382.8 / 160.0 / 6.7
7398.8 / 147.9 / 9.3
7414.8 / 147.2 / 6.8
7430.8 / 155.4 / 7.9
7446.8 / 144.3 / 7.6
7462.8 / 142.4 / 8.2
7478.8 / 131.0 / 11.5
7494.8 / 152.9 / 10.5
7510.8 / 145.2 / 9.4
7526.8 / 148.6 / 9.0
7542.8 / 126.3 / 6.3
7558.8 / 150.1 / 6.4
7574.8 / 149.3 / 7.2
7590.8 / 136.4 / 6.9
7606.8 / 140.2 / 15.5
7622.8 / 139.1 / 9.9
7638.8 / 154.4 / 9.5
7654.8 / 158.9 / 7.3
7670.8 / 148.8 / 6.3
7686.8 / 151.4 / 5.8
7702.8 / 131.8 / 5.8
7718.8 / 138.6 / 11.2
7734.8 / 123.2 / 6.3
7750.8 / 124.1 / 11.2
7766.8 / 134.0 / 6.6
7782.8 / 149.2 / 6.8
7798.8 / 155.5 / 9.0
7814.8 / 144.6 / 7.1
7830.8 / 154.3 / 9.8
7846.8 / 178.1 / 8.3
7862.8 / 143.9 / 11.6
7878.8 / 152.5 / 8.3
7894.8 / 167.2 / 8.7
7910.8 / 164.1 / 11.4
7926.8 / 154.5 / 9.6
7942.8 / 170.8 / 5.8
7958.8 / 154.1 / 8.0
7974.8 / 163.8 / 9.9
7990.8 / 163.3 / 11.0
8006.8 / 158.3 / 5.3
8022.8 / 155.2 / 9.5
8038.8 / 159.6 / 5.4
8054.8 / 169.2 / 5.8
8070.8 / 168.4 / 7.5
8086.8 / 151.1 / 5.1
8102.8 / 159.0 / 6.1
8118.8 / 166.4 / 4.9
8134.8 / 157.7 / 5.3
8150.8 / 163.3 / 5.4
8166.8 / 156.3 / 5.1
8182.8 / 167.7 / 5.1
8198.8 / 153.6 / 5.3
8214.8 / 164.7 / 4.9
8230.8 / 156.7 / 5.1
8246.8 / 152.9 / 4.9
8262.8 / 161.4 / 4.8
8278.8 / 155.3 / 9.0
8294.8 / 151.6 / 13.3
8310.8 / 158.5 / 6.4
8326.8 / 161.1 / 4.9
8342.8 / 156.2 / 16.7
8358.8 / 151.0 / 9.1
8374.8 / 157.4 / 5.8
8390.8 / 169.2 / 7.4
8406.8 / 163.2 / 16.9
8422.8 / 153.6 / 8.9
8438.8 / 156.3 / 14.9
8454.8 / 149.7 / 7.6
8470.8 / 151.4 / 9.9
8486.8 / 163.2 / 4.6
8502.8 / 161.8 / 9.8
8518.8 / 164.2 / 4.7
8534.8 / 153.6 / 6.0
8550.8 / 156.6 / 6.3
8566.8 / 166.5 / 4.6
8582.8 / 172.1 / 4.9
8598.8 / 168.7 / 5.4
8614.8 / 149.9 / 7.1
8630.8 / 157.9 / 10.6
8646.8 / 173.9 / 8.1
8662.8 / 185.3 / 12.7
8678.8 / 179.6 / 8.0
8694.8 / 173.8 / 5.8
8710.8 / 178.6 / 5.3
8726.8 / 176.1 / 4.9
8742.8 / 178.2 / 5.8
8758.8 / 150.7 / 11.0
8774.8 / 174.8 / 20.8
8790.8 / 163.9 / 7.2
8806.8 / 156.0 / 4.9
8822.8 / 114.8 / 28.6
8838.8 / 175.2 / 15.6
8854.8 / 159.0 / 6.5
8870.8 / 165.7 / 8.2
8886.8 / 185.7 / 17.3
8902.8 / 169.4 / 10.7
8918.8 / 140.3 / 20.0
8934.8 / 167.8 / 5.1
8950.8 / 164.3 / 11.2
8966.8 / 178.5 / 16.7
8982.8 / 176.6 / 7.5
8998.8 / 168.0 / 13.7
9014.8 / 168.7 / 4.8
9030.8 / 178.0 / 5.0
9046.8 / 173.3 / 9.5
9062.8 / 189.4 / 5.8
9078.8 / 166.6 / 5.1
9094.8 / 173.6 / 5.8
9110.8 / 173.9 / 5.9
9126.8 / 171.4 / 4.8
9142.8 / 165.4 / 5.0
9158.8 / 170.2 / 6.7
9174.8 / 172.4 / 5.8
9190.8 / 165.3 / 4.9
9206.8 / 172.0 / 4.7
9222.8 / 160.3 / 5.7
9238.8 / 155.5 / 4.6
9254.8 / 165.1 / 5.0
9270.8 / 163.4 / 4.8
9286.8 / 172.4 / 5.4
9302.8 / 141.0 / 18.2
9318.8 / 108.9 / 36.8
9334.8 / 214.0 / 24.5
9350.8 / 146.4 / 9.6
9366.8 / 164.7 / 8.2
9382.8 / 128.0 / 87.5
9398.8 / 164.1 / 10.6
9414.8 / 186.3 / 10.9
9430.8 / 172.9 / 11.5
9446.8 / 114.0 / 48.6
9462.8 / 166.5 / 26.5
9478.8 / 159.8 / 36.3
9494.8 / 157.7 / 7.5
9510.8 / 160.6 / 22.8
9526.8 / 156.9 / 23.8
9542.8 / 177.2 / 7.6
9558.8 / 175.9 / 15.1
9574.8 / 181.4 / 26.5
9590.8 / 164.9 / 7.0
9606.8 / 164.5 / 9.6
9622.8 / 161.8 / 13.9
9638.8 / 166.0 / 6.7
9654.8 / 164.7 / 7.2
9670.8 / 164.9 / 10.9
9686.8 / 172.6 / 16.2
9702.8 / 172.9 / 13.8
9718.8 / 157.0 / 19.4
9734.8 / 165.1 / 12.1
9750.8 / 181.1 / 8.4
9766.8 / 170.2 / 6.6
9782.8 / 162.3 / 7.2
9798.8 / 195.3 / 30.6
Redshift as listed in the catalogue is 0.50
